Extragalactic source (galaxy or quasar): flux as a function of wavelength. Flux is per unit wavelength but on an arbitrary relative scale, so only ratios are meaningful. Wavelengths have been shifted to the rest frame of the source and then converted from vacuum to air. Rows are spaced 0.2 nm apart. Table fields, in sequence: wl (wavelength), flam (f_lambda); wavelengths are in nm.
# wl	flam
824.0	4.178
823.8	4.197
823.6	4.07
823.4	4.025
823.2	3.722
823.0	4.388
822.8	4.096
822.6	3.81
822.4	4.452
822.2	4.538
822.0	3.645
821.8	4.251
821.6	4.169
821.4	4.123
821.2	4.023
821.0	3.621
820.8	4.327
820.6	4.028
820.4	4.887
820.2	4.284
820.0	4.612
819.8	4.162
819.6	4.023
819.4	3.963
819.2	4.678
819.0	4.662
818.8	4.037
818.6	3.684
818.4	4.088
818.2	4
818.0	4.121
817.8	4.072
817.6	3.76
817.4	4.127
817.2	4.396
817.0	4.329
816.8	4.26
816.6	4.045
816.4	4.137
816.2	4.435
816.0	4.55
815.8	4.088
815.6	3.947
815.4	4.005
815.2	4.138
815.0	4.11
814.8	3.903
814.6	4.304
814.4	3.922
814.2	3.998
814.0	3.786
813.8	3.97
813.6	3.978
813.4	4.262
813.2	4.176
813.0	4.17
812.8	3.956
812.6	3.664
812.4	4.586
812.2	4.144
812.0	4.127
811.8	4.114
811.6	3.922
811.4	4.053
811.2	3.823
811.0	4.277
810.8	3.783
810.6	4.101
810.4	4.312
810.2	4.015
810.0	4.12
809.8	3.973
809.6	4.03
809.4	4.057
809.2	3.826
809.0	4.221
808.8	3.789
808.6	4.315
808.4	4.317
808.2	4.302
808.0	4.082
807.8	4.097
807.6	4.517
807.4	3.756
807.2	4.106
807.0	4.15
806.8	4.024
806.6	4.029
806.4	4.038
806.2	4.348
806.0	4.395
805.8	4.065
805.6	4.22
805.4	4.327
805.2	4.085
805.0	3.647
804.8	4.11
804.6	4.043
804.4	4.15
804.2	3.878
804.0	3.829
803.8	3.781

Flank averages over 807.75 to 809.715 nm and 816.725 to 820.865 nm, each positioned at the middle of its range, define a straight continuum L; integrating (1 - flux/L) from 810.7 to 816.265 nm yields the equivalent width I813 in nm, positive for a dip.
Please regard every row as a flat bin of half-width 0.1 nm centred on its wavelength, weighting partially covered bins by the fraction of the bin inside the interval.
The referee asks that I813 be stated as 0.11 nm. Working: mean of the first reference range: 4.1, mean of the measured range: 4.08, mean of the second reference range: 4.21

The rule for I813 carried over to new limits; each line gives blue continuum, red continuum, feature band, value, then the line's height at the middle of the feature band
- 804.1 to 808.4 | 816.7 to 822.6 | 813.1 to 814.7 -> 0.04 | 4.15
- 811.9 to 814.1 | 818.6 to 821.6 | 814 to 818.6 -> 0.04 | 4.14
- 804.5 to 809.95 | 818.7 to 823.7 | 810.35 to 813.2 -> 0.04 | 4.13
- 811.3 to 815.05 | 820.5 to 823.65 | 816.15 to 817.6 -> -0.05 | 4.07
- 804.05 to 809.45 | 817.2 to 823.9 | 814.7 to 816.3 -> -0.01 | 4.13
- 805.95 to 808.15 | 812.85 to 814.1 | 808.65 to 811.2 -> 0.04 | 4.1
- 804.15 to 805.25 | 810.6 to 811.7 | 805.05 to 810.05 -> -0.17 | 3.98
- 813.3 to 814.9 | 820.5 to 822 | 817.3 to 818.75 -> 0.02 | 4.03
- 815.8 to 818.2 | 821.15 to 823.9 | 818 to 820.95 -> -0.05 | 4.15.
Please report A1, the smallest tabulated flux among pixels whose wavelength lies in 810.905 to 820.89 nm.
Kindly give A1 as 3.664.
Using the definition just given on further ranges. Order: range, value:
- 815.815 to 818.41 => 3.76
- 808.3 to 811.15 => 3.783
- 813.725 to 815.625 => 3.786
